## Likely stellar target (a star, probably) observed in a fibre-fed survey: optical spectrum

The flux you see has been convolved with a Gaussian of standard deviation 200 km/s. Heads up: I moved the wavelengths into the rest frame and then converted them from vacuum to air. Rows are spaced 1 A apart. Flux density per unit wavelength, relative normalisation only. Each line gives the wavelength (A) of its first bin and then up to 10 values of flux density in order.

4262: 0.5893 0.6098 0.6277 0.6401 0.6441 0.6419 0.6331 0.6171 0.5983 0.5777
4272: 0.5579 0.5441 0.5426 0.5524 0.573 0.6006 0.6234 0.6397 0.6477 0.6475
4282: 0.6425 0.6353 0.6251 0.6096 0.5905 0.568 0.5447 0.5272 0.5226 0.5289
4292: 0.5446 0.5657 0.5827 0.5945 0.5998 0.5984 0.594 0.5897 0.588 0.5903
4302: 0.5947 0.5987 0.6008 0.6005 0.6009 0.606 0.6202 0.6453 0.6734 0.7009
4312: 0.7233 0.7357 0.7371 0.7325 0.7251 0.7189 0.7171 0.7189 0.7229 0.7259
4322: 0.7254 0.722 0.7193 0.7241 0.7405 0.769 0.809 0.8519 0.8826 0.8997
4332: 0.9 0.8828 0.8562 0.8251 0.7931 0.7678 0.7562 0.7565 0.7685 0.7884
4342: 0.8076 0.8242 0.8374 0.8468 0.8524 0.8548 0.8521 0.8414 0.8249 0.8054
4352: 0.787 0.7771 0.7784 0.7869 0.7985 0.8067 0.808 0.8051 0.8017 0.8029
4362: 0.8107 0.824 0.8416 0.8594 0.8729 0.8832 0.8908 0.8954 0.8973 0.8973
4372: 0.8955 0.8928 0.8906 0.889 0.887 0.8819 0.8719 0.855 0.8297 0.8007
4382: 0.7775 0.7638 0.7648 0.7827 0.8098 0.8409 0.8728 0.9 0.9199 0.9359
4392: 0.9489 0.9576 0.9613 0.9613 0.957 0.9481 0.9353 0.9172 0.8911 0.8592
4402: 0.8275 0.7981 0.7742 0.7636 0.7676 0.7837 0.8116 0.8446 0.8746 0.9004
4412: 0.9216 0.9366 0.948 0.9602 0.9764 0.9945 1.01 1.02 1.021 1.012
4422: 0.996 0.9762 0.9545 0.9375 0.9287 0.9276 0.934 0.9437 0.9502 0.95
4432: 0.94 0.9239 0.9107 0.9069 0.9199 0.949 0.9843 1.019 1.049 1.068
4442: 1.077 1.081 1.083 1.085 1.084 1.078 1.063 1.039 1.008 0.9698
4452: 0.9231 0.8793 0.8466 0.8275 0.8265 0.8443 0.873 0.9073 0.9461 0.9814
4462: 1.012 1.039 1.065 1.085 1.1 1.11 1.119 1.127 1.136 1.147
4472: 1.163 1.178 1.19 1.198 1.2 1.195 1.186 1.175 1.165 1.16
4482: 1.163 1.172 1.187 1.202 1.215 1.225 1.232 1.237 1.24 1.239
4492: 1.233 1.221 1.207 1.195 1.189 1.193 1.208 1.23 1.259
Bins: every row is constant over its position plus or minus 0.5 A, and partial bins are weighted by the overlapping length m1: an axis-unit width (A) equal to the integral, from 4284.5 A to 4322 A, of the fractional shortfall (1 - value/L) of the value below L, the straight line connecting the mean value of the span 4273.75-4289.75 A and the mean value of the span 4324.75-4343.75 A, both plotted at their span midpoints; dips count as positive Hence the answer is 3.1 A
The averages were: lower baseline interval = 0.598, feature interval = 0.629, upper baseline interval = 0.812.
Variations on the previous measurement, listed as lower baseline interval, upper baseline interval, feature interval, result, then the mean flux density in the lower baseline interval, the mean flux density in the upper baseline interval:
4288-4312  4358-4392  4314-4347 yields -4.05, 0.596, 0.854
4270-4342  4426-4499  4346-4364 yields -0.37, 0.671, 1.07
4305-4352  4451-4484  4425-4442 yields 0.52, 0.768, 1.06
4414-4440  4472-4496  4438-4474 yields 1.90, 0.963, 1.2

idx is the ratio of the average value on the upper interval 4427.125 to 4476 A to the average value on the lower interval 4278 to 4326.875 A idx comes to 1.58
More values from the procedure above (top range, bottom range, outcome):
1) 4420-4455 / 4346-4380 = 1.16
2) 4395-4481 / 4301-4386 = 1.25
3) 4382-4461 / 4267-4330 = 1.45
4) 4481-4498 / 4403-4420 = 1.35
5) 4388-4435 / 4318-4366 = 1.14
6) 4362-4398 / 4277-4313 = 1.44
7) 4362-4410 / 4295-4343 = 1.20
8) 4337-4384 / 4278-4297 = 1.41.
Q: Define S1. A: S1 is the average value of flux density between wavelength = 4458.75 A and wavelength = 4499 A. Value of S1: 1.16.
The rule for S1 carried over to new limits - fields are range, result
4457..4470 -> 1.03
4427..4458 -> 0.97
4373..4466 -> 0.928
